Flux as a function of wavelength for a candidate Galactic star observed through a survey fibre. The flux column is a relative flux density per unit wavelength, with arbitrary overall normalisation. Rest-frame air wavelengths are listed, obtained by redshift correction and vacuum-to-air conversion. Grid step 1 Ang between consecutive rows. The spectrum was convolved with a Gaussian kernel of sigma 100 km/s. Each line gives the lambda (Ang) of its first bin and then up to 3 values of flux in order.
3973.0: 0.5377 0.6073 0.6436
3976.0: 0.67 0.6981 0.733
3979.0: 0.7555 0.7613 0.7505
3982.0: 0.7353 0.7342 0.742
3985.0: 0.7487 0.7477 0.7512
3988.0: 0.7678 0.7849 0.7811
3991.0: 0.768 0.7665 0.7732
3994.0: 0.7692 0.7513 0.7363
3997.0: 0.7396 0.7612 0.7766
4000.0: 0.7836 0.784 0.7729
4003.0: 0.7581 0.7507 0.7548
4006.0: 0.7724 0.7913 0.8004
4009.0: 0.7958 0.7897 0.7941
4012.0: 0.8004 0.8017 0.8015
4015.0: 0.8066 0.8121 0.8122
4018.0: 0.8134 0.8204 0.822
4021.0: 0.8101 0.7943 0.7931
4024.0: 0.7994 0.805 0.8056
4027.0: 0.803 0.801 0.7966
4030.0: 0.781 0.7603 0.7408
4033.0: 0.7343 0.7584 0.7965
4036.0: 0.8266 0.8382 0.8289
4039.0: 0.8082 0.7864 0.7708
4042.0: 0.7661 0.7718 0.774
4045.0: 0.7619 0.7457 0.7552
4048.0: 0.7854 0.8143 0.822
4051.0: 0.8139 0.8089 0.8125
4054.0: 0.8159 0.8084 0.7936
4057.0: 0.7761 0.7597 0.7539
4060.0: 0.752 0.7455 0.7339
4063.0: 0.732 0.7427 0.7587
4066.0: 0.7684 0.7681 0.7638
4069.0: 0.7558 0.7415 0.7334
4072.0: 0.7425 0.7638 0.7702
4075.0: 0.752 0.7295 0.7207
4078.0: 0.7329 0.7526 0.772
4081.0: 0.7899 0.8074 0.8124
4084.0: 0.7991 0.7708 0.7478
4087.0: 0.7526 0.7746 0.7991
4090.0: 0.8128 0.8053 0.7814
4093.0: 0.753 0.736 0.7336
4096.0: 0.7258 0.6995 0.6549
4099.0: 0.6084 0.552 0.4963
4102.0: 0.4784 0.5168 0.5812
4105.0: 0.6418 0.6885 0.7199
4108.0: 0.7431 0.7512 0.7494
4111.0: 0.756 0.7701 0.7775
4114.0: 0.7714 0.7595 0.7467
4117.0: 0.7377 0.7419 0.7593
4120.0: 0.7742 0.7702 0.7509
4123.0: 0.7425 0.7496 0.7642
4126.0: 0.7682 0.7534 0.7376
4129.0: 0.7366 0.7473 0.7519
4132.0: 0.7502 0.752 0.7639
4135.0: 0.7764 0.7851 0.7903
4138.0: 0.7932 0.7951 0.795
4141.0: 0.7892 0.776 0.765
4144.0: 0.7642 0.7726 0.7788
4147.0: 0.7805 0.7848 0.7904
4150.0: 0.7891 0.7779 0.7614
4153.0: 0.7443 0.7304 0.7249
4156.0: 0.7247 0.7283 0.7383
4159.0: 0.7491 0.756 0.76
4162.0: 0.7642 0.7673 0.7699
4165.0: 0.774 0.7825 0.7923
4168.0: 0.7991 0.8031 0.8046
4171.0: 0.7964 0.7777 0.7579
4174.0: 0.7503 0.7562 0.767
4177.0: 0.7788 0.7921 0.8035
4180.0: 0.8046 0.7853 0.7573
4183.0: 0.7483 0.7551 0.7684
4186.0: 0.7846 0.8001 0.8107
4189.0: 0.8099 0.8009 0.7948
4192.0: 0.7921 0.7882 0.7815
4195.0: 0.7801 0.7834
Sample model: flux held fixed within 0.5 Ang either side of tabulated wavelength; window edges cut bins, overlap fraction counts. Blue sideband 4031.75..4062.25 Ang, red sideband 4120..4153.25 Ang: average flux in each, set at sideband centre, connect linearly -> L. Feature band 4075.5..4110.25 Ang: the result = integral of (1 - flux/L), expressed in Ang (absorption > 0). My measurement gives 2.78 Ang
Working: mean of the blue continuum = 0.783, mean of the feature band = 0.714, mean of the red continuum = 0.768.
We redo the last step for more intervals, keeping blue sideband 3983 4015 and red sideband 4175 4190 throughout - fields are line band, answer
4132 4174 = 0.55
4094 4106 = 2.48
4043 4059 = -0.28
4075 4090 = 0.14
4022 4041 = -0.45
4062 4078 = 0.56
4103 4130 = 1.48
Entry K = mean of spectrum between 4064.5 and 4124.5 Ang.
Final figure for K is 0.732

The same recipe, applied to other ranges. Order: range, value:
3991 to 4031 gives 0.787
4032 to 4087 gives 0.773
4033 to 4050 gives 0.786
